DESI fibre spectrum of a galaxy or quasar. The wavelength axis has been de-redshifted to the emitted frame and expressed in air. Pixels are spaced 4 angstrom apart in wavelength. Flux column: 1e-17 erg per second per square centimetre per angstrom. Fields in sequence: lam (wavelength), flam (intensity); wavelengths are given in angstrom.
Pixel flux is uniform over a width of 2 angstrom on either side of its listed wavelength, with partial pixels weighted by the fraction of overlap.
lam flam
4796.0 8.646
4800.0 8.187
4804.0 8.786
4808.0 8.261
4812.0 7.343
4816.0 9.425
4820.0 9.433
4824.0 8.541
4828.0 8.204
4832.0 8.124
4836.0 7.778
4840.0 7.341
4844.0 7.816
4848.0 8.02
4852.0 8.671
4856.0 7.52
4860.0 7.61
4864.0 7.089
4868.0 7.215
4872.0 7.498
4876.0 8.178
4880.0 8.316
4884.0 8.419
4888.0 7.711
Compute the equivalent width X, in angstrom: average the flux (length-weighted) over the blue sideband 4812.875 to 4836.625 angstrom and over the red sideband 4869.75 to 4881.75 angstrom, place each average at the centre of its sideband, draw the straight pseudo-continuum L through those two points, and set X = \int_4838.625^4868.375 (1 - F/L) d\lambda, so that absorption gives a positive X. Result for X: 2.0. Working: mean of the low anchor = 8.57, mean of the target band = 7.69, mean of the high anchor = 7.97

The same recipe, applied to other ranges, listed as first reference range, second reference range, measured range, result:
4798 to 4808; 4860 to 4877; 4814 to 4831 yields -1.46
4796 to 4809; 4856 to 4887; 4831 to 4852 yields 0.44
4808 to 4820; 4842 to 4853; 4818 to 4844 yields 0.40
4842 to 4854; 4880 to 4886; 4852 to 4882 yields 2.12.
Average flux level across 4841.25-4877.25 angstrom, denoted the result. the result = 7.72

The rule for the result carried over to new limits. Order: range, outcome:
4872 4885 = 8.17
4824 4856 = 8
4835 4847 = 7.67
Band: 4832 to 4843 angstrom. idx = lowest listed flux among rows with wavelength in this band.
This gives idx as 7.341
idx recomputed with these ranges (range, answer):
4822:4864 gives 7.089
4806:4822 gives 7.343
